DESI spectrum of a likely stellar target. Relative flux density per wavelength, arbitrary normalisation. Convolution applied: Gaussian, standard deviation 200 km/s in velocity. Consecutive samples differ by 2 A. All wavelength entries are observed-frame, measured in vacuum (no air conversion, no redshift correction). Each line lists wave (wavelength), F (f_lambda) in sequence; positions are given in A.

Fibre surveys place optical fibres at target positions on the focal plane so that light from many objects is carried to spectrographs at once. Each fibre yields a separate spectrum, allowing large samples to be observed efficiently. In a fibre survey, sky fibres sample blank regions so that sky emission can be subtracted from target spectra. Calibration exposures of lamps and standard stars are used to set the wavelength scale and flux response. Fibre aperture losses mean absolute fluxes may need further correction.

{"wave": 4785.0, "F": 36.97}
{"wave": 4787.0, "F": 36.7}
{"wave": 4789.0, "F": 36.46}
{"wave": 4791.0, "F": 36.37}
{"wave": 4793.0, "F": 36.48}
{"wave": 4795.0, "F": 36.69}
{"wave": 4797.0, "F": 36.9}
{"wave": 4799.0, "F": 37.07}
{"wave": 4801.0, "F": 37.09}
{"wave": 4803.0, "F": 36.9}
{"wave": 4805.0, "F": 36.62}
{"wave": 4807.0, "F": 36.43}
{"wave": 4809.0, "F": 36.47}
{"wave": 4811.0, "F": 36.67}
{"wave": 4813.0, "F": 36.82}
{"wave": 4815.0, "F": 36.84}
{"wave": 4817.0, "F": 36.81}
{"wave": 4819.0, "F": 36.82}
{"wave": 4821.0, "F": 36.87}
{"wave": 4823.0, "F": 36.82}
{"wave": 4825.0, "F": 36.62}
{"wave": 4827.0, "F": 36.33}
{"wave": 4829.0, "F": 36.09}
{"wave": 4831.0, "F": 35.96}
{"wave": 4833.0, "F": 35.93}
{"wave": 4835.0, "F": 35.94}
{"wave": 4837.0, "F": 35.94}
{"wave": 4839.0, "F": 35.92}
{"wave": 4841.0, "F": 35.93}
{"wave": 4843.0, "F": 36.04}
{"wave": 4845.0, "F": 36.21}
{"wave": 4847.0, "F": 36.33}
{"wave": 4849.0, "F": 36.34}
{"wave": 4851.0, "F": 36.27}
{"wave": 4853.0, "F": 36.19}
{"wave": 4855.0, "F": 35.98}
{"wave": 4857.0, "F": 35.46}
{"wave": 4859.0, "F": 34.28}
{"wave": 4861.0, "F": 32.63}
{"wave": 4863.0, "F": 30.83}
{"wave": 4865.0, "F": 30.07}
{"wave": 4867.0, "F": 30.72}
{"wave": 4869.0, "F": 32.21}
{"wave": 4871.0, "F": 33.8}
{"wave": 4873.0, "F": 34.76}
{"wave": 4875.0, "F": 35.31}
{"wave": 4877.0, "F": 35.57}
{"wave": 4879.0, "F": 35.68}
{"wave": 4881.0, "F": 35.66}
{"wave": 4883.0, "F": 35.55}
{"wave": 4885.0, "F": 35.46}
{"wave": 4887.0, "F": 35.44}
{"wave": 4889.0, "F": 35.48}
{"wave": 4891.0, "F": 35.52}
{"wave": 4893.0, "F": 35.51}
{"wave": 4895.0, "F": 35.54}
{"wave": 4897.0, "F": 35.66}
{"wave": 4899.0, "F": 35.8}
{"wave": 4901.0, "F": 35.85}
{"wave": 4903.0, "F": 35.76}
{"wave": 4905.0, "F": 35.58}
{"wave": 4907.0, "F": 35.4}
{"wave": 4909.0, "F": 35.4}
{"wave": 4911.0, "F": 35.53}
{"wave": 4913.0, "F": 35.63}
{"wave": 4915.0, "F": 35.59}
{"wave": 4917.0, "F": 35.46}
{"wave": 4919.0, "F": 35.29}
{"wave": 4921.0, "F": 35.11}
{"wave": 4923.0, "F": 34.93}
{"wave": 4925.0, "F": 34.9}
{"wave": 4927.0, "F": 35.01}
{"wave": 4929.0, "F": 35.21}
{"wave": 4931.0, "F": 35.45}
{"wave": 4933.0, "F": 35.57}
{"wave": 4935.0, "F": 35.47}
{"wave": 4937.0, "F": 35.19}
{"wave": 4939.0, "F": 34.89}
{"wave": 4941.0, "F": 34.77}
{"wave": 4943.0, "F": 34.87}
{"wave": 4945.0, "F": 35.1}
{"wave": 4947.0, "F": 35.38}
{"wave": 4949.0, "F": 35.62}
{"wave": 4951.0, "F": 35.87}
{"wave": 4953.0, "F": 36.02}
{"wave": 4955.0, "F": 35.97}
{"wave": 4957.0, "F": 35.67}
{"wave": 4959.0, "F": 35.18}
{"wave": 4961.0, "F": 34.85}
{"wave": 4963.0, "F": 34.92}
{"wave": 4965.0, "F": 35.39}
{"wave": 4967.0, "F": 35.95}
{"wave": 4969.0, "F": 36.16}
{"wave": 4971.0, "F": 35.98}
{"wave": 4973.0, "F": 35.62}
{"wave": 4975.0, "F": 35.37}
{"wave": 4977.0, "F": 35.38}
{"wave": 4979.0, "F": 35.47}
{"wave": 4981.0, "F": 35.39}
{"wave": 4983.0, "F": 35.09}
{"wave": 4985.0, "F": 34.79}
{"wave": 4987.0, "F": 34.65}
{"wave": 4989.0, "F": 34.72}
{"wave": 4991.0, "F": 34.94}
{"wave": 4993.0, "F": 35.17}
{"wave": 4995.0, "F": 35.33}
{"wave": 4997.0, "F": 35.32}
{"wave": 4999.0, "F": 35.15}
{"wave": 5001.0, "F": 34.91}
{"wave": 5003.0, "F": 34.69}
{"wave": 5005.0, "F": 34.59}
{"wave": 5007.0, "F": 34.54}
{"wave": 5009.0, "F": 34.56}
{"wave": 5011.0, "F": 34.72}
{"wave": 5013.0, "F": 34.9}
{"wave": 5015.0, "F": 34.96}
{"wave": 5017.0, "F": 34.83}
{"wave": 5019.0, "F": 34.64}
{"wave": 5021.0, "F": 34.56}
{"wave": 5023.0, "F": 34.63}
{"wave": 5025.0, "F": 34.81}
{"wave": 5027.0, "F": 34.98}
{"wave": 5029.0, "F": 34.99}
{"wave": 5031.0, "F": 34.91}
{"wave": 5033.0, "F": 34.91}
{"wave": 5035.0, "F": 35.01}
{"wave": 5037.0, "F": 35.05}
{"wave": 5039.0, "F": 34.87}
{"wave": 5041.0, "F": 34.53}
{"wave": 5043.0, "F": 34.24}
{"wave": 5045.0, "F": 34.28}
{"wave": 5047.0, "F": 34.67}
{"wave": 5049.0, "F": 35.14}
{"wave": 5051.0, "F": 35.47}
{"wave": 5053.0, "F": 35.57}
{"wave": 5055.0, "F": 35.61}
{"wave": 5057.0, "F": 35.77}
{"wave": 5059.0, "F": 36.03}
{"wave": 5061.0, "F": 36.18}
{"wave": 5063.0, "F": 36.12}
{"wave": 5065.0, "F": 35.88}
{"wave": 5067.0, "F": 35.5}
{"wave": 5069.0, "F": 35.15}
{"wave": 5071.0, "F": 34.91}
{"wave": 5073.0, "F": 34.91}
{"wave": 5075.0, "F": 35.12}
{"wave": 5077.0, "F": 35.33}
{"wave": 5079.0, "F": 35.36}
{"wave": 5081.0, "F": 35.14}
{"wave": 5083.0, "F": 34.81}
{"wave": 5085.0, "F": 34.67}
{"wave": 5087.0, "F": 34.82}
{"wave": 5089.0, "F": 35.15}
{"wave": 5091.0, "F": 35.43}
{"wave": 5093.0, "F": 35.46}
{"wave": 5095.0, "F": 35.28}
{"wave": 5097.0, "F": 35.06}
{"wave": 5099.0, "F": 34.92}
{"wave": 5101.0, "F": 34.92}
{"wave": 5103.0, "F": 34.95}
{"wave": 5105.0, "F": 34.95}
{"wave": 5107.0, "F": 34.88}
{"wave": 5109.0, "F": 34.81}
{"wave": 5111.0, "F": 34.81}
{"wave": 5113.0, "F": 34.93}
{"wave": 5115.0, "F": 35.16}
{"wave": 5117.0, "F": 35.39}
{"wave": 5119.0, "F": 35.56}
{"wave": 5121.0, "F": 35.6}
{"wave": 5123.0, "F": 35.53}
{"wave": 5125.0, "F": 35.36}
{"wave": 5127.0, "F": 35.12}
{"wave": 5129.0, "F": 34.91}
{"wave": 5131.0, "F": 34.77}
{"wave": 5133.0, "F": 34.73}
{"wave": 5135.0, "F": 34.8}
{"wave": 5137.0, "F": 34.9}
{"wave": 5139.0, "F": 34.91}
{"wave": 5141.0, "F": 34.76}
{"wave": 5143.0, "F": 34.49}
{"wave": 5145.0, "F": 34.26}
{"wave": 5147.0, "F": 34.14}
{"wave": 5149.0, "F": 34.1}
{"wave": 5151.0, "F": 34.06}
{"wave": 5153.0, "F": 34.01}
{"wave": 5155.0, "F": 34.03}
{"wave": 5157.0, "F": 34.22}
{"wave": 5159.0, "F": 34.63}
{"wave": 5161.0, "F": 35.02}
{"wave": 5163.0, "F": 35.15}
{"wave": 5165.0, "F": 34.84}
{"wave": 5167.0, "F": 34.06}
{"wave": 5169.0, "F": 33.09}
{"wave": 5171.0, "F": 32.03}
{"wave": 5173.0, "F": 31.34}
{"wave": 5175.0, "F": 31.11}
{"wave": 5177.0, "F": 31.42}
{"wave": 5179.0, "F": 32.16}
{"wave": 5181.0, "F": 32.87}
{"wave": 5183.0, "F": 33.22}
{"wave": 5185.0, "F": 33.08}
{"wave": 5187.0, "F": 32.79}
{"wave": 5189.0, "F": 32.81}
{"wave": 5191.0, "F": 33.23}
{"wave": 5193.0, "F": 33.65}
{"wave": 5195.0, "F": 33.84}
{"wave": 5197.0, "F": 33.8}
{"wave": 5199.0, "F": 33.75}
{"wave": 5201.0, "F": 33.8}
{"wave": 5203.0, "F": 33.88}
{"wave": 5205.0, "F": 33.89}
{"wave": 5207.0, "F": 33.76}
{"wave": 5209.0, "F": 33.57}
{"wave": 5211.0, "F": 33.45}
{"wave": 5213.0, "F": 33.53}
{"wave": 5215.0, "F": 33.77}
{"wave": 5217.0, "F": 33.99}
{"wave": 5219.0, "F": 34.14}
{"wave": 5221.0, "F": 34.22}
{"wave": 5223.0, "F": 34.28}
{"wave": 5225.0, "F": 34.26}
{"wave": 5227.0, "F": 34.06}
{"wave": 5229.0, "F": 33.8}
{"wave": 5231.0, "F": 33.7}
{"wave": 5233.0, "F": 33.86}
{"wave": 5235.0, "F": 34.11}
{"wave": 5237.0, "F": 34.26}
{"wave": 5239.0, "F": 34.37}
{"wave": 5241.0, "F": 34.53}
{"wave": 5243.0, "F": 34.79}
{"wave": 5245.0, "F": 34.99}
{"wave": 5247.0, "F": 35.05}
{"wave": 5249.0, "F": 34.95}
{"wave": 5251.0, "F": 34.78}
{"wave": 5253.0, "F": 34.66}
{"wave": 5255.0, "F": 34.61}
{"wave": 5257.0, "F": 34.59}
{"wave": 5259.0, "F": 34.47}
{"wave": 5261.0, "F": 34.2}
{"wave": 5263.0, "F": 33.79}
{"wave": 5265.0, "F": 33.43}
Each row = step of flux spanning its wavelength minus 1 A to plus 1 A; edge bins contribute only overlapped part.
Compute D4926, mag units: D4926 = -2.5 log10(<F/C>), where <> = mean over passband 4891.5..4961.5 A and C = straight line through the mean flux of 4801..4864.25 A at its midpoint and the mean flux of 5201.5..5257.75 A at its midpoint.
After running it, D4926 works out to 0.00 mag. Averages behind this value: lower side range 36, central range 35.4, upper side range 34.2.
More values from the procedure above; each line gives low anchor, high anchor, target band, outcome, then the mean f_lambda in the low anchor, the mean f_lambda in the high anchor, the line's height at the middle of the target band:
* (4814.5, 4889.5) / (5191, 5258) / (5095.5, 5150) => -0.01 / 35.3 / 34.1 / 34.4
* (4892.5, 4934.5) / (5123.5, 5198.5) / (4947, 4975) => -0.01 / 35.4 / 33.8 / 35.1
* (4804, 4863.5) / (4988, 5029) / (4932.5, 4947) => 0.01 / 36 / 34.9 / 35.3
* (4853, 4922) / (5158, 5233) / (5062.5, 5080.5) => -0.04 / 34.8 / 33.5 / 34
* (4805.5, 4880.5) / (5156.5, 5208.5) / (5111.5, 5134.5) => -0.05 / 35.4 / 33.4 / 33.7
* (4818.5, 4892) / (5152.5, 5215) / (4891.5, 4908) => -0.02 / 35.2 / 33.4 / 35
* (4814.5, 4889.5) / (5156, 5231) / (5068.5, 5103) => -0.03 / 35.3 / 33.5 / 34.1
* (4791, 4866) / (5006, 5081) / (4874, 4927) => 0.01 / 35.9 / 35.1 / 35.6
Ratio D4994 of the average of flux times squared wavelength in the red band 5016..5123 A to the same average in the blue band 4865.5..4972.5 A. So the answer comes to 1.1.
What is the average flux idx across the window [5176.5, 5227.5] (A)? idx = 33.5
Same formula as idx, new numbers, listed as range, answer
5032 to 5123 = 35.2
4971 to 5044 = 34.9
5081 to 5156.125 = 34.9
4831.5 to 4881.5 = 34.8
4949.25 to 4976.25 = 35.6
